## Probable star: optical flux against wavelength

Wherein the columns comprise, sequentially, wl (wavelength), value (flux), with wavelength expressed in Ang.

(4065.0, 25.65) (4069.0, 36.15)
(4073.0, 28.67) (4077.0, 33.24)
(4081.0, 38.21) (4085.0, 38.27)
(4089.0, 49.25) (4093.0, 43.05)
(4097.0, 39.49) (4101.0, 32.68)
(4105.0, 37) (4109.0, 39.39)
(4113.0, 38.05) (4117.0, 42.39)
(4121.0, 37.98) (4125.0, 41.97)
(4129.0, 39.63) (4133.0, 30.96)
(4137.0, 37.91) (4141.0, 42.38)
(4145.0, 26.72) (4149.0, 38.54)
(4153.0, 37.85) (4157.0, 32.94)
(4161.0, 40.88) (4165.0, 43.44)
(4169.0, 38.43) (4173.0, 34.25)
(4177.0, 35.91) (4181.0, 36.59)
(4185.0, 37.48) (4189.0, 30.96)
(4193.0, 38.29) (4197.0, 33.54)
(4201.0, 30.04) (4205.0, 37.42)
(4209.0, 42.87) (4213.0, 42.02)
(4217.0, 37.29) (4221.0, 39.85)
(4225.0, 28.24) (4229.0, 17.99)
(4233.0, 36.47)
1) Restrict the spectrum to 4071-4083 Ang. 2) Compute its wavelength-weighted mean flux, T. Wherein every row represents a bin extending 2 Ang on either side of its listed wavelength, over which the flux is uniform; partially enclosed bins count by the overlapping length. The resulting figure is 33.4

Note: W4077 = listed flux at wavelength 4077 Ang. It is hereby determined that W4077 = 33.24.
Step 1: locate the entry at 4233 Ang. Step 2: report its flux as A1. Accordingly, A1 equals 36.47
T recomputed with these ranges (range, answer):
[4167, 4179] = 36.2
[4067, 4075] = 32.4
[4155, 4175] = 38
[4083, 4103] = 40.5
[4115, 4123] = 40.2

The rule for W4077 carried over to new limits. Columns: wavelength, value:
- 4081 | 38.21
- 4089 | 49.25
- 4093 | 43.05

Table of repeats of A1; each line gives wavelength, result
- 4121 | 37.98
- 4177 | 35.91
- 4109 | 39.39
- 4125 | 41.97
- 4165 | 43.44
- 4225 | 28.24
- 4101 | 32.68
